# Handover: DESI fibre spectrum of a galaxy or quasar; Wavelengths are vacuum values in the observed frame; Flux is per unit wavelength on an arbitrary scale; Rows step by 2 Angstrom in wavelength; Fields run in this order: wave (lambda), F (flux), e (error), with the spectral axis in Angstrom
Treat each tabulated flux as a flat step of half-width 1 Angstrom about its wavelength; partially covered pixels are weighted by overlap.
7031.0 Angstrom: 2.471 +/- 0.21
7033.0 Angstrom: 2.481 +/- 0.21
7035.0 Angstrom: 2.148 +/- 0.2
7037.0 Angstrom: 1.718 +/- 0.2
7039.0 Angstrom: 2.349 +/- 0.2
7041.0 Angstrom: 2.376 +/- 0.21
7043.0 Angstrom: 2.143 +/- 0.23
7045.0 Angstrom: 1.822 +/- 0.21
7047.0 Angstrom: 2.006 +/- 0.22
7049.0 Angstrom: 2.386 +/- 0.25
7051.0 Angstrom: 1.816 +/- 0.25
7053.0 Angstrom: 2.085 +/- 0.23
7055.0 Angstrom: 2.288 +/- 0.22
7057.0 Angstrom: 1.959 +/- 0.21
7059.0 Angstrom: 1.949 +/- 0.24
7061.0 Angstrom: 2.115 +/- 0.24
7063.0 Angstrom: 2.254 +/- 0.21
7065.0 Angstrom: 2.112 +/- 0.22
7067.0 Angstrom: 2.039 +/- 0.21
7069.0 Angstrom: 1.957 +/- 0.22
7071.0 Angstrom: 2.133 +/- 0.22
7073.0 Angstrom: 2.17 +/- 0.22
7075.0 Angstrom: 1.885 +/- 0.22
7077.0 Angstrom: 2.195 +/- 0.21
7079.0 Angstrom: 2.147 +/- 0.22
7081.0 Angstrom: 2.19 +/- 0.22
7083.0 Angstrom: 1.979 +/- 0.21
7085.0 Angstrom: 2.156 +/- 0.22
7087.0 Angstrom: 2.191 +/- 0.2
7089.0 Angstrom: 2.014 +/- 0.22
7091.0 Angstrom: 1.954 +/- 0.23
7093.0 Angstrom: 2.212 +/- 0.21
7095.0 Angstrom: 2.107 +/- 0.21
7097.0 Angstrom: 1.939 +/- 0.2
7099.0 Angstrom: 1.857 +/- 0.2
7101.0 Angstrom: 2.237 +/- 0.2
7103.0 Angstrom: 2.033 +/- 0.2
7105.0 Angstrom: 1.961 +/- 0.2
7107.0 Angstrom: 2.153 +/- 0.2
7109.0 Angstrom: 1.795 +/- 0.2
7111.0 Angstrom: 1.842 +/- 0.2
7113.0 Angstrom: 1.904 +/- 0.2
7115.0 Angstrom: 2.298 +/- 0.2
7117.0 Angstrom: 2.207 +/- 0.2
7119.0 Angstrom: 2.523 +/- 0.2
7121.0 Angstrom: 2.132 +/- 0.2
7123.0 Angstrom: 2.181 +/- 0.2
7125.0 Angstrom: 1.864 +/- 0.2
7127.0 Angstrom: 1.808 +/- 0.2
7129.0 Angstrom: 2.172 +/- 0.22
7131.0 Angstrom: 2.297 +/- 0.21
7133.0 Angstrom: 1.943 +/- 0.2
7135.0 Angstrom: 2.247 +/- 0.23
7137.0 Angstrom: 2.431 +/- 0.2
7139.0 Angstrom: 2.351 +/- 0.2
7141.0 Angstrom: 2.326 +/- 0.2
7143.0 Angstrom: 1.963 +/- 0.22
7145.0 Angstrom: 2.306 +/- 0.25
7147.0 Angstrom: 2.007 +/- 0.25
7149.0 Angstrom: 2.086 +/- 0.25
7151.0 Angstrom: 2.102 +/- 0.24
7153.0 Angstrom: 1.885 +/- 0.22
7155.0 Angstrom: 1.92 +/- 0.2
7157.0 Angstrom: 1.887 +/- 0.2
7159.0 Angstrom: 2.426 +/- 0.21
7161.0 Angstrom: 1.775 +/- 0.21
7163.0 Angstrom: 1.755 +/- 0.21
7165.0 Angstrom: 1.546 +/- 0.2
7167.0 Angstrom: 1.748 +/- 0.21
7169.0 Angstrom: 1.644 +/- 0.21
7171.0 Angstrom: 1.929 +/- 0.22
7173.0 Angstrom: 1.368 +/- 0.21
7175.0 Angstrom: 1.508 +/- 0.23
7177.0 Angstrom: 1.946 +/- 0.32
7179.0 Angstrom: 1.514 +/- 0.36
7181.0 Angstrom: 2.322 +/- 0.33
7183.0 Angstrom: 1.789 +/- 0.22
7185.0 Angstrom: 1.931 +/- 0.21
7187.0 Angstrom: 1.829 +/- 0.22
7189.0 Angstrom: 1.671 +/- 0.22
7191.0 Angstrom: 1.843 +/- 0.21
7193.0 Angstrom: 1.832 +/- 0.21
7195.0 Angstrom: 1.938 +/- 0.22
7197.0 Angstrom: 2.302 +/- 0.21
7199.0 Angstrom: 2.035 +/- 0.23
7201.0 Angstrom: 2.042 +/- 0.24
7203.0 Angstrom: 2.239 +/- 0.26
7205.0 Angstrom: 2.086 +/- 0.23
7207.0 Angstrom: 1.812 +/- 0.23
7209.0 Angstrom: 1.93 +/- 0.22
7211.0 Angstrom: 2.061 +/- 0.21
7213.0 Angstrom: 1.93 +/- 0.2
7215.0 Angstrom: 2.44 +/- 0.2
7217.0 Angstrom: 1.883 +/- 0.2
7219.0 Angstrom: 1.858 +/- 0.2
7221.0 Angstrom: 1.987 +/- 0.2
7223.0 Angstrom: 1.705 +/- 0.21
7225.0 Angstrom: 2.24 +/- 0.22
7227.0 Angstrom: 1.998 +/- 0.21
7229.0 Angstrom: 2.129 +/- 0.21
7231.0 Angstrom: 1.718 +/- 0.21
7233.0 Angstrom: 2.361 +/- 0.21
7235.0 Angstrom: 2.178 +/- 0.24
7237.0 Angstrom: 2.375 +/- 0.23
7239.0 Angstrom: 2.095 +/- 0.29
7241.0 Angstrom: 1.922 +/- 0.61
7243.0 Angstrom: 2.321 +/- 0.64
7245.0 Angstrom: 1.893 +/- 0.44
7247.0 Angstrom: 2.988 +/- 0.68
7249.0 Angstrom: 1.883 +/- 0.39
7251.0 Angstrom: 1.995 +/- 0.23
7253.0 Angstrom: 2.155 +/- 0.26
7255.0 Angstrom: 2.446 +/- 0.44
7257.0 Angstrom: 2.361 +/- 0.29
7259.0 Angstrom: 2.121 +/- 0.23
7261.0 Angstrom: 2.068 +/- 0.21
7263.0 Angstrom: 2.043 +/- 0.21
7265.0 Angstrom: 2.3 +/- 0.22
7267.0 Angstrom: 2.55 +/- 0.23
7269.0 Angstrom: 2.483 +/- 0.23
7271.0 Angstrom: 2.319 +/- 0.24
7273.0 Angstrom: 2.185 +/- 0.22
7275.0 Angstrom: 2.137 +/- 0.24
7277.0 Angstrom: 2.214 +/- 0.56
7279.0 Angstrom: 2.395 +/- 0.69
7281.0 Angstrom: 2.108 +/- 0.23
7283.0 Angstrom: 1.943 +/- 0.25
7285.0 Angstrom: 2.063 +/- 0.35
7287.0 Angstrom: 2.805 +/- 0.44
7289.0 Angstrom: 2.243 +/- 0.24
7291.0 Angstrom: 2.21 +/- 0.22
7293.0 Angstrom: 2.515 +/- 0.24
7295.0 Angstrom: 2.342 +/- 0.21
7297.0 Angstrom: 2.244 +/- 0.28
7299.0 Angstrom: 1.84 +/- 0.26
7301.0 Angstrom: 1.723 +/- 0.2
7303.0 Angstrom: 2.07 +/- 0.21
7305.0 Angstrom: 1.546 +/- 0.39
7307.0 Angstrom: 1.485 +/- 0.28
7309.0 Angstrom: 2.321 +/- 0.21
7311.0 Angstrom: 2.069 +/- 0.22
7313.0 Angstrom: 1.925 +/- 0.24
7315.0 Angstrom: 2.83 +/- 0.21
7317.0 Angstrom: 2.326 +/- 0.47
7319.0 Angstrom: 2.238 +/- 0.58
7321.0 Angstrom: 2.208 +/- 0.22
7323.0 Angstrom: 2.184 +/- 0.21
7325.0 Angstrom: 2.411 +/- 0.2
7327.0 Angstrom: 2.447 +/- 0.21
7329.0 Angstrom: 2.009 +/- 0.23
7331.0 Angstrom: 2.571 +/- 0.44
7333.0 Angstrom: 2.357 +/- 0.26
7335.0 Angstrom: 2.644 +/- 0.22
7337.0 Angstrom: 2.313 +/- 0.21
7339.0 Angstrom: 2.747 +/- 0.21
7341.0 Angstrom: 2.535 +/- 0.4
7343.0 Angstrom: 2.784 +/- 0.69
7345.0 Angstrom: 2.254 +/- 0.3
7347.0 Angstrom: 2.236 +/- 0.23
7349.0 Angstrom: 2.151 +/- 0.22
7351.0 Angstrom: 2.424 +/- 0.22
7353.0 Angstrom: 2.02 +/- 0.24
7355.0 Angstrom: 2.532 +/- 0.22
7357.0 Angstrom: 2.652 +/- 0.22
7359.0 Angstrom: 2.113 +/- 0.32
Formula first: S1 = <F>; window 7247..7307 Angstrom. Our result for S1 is 2.18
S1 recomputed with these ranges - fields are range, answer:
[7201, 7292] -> 2.16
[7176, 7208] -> 1.95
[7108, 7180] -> 1.99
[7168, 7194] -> 1.78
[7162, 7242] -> 1.94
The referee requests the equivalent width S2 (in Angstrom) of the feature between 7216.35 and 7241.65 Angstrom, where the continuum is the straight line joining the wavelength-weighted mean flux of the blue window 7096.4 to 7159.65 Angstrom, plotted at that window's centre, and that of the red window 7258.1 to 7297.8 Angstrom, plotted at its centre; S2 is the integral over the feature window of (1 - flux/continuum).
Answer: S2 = 2.0 Angstrom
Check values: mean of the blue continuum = 2.1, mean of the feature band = 2.04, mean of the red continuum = 2.26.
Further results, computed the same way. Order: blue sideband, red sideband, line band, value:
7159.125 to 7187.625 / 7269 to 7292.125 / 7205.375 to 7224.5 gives -0.1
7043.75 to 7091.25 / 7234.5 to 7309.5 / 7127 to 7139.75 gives -0.6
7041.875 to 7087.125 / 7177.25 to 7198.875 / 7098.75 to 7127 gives -0.7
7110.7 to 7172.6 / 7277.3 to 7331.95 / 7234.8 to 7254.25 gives -0.4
